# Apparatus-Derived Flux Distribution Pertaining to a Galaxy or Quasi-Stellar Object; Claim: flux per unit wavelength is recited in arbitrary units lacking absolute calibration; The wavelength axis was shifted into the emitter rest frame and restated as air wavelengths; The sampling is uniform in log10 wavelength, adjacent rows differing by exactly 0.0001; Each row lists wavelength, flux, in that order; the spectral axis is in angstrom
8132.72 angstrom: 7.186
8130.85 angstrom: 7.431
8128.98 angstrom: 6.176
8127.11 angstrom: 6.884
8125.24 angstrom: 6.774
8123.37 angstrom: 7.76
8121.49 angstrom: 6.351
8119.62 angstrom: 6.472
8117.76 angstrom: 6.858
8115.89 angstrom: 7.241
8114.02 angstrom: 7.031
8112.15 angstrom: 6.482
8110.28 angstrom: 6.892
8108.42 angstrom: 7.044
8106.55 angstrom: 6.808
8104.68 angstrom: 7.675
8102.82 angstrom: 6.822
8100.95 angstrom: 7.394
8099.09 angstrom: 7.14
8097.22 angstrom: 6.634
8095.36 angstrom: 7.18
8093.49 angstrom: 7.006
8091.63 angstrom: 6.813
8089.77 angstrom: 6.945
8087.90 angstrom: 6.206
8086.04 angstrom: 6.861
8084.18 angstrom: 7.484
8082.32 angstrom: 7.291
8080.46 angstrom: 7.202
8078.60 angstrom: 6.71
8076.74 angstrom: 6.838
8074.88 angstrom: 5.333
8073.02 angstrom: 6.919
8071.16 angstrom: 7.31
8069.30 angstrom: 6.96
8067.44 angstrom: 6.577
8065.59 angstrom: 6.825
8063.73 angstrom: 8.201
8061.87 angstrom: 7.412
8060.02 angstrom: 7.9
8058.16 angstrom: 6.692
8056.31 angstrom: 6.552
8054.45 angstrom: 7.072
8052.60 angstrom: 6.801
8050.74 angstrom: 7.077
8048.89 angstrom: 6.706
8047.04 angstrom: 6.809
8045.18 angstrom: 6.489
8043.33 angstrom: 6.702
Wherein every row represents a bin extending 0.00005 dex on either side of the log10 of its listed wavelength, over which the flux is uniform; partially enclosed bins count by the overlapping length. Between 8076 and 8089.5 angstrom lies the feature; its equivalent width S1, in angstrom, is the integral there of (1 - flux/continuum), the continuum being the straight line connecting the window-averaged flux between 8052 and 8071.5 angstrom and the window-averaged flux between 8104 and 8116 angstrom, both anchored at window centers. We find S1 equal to 0.2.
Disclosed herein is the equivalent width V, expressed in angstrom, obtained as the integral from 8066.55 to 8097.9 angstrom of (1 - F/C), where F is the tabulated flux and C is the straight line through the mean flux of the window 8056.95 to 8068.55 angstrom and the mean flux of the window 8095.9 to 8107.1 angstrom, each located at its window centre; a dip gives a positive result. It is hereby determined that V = 1.4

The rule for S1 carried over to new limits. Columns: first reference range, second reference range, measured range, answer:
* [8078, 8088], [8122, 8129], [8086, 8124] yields 0.3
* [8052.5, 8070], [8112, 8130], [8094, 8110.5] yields -0.4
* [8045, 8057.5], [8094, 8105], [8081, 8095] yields 0.1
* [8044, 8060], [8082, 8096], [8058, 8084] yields -0.5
